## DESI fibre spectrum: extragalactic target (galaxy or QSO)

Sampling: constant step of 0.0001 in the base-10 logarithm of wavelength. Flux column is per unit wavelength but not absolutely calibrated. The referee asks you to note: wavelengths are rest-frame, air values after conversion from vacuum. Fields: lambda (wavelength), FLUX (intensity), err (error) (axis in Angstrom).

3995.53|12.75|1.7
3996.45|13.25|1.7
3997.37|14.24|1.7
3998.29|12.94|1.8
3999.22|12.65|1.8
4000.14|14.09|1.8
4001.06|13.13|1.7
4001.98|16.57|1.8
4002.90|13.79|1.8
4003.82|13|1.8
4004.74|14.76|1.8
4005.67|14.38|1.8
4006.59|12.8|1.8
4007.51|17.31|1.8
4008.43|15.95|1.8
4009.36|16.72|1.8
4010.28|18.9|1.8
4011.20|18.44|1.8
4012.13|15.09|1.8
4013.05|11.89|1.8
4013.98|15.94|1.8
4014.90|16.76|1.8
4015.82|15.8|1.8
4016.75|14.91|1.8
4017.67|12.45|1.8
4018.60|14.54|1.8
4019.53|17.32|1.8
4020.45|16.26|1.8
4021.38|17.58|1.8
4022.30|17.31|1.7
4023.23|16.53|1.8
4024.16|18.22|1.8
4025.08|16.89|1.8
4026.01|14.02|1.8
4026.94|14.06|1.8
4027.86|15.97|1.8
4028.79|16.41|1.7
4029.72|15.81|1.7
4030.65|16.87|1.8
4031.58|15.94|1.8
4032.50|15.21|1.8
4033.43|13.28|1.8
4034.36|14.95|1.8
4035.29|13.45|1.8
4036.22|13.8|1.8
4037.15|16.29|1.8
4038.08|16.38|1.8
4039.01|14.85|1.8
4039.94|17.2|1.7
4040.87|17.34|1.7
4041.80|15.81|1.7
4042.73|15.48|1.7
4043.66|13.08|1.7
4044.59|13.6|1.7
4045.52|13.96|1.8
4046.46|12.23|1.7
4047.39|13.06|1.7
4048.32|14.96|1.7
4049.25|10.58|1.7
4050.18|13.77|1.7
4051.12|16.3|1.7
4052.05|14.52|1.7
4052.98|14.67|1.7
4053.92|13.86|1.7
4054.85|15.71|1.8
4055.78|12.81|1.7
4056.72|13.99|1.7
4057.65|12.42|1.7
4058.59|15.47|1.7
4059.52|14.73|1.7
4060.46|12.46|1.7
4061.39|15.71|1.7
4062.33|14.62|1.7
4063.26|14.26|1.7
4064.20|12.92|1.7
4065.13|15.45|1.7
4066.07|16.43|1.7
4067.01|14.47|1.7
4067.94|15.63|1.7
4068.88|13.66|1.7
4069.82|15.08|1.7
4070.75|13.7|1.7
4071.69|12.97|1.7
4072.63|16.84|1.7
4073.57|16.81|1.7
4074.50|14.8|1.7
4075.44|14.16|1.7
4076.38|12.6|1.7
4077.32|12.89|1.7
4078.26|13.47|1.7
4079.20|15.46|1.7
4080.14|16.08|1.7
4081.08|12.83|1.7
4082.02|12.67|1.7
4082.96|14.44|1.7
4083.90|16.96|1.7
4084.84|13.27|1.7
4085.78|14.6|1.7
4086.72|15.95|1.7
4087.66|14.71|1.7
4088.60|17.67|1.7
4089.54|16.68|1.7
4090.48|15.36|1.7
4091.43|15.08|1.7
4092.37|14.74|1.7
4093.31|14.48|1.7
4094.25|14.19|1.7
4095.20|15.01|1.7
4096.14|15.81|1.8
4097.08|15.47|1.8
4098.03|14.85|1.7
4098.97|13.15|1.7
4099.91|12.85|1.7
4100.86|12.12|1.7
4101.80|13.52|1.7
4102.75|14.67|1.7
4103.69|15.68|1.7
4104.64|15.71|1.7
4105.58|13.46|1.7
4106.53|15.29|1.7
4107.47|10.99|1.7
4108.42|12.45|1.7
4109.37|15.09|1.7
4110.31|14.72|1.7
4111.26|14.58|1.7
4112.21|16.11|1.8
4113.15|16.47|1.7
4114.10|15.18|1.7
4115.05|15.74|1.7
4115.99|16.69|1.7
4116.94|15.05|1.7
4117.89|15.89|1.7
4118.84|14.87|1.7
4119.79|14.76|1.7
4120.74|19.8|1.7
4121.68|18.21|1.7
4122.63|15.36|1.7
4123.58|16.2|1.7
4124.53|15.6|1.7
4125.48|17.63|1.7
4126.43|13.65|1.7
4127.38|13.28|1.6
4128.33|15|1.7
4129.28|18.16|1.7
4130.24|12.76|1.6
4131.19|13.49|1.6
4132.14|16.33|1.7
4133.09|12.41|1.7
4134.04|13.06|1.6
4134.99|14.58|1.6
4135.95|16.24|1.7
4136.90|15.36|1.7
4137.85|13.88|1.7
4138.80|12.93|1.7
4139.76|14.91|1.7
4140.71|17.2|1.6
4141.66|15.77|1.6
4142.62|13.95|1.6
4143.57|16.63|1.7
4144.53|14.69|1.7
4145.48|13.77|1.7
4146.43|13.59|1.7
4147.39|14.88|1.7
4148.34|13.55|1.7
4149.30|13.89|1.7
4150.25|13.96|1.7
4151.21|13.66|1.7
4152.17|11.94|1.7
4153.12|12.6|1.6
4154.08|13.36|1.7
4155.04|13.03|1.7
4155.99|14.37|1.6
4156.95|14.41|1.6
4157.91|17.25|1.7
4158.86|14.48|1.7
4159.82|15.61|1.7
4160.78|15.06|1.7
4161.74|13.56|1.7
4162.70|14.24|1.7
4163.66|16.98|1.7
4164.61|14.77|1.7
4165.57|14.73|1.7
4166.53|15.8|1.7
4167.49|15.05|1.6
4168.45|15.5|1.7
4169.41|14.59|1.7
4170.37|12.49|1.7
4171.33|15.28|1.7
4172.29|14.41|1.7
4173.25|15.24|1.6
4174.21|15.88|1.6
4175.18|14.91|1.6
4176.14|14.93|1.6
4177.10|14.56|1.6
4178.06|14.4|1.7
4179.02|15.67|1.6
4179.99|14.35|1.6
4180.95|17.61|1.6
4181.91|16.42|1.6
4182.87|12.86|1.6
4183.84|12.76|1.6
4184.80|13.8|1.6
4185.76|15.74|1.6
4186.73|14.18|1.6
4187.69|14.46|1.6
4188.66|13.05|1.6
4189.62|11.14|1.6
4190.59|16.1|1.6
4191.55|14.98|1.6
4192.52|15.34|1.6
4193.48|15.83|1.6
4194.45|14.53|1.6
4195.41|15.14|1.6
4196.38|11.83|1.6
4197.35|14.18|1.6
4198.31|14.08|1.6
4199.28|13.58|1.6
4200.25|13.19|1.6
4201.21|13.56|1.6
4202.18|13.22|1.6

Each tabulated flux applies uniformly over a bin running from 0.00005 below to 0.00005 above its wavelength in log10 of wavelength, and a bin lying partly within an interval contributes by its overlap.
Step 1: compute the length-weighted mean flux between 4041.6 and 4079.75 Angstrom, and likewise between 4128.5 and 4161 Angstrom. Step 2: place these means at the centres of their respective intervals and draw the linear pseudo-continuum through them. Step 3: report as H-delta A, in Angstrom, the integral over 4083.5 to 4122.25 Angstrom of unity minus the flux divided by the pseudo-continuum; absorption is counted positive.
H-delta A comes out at -1.9 Angstrom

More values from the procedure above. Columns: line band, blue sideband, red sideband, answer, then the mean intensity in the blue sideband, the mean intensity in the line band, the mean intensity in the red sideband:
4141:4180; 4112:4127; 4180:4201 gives 1.2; 16.1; 14.6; 14.3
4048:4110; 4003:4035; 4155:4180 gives 3.6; 15.6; 14.5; 14.9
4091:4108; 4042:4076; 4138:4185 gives 0.2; 14.3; 14.3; 14.6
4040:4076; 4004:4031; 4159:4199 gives 2.5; 15.8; 14.5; 14.7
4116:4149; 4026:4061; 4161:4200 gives -1.1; 14.6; 15.1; 14.6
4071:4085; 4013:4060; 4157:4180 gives 0.5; 15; 14.4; 15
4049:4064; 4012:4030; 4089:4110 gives 1.0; 15.7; 14.1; 14.4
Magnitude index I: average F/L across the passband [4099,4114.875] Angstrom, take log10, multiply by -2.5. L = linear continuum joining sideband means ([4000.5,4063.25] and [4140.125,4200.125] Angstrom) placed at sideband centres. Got 0.04 mag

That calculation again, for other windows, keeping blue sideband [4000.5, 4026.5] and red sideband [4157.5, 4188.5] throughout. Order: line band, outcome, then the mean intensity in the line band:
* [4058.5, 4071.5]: 0.06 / 14.6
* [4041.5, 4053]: 0.11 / 14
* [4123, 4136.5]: 0.02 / 14.9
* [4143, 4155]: 0.09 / 13.8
